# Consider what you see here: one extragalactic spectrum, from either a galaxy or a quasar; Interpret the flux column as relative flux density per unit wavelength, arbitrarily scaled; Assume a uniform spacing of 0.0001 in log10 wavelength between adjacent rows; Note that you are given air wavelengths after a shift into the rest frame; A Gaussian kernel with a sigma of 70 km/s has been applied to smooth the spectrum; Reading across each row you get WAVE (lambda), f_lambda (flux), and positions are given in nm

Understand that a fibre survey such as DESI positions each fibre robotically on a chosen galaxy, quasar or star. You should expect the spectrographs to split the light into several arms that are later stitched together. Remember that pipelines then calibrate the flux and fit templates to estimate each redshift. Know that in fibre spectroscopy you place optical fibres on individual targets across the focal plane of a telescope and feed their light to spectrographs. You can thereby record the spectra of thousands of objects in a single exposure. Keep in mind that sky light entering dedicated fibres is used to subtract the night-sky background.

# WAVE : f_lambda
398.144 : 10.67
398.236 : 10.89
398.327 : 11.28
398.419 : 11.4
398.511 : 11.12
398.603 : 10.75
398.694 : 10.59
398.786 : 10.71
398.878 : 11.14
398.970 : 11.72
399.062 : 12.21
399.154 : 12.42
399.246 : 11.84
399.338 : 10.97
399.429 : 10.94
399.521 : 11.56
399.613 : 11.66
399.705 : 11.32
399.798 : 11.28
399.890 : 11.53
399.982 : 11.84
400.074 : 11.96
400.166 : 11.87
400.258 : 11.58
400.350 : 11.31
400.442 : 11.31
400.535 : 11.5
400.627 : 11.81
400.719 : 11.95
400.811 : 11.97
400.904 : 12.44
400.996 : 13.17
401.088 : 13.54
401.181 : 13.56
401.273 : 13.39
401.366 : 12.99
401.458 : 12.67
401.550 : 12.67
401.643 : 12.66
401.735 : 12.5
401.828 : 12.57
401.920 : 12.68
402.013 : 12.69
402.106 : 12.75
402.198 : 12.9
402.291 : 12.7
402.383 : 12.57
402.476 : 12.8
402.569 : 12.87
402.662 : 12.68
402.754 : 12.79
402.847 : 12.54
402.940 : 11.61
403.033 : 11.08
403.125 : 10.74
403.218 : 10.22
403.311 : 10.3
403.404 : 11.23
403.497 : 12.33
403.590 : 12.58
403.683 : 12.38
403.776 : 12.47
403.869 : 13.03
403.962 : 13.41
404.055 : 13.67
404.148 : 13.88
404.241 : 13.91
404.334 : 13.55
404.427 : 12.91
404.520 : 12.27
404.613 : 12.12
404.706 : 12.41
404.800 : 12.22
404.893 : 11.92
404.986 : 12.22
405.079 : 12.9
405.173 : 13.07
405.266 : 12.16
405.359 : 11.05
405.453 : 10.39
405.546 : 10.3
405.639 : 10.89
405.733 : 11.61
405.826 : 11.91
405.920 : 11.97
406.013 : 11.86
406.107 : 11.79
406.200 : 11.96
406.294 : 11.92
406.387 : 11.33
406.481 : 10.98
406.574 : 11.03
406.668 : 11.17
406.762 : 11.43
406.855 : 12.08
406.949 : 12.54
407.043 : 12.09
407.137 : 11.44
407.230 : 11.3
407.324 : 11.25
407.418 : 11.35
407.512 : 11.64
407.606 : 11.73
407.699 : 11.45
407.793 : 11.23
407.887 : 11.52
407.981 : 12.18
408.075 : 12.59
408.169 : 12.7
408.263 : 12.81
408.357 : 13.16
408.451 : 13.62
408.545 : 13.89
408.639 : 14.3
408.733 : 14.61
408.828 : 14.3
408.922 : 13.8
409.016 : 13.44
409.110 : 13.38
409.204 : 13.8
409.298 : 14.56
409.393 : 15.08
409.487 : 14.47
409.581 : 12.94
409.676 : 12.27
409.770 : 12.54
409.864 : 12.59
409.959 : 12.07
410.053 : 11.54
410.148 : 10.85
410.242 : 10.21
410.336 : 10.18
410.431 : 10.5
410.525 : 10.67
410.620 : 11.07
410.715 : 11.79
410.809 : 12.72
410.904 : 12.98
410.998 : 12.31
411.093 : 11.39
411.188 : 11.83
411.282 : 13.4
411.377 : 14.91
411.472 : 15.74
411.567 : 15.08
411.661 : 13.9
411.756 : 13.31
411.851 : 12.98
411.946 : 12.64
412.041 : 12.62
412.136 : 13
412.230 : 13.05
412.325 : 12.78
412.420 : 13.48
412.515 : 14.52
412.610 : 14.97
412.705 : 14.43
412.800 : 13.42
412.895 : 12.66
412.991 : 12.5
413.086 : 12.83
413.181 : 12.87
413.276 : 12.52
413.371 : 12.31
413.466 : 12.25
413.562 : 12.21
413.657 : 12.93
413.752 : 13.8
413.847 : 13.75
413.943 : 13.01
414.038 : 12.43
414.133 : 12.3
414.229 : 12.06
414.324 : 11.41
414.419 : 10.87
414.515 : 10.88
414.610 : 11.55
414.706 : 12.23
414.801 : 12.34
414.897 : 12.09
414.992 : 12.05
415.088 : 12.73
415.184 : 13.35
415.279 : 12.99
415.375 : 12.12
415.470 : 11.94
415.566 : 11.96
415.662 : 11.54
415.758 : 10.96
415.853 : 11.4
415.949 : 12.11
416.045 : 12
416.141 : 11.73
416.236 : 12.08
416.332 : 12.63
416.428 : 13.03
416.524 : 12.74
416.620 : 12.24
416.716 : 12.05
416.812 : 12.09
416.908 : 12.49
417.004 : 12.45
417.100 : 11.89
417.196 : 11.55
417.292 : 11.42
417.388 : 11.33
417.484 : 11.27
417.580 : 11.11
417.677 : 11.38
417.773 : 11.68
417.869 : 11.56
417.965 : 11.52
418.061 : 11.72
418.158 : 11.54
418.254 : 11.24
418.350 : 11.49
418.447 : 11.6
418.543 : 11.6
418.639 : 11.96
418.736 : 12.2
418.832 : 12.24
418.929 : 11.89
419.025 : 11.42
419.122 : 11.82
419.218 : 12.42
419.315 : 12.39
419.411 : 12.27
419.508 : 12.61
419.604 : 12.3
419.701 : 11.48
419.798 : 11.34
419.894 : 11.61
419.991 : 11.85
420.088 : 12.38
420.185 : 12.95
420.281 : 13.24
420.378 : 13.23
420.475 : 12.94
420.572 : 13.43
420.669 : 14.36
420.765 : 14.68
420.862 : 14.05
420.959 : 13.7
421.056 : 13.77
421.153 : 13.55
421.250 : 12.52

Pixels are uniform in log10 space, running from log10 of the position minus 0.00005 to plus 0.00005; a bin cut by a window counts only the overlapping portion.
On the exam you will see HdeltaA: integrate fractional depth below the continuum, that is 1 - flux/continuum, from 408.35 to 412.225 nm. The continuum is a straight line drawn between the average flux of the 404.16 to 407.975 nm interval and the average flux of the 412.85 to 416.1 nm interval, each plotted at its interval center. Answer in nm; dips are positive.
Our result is -0.28 nm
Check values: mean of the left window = 11.8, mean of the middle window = 12.9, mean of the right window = 12.3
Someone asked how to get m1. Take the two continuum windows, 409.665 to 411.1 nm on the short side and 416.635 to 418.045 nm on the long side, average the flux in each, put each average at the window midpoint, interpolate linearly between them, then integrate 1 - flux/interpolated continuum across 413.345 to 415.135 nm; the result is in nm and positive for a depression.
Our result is -0.09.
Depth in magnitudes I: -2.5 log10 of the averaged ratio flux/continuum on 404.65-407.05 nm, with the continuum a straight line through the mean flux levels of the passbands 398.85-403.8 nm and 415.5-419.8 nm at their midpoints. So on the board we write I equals 0.027 mag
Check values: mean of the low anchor 12.1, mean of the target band 11.7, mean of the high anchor 11.9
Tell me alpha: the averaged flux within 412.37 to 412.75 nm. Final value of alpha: 14.3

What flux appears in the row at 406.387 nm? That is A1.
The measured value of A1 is 11.33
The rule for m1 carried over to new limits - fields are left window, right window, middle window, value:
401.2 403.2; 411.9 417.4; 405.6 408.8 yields 0.11 nm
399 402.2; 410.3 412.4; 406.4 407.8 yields 0.11 nm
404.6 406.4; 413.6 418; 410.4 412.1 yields -0.12 nm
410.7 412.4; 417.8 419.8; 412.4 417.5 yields 0.07 nm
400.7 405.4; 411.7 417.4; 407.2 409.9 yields -0.09 nm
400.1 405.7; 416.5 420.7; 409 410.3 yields -0.06 nm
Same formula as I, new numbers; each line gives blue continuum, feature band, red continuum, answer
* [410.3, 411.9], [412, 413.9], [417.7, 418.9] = -0.063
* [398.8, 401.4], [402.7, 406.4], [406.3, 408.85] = 0.000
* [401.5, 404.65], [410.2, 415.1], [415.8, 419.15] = -0.050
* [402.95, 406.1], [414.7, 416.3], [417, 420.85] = 0.000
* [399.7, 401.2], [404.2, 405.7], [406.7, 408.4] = -0.018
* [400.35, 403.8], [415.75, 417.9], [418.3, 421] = 0.049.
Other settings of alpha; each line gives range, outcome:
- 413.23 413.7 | 12.4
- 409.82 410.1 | 12.1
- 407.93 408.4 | 12.7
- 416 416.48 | 12.3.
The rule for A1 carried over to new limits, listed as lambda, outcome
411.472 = 15.74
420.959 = 13.7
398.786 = 10.71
